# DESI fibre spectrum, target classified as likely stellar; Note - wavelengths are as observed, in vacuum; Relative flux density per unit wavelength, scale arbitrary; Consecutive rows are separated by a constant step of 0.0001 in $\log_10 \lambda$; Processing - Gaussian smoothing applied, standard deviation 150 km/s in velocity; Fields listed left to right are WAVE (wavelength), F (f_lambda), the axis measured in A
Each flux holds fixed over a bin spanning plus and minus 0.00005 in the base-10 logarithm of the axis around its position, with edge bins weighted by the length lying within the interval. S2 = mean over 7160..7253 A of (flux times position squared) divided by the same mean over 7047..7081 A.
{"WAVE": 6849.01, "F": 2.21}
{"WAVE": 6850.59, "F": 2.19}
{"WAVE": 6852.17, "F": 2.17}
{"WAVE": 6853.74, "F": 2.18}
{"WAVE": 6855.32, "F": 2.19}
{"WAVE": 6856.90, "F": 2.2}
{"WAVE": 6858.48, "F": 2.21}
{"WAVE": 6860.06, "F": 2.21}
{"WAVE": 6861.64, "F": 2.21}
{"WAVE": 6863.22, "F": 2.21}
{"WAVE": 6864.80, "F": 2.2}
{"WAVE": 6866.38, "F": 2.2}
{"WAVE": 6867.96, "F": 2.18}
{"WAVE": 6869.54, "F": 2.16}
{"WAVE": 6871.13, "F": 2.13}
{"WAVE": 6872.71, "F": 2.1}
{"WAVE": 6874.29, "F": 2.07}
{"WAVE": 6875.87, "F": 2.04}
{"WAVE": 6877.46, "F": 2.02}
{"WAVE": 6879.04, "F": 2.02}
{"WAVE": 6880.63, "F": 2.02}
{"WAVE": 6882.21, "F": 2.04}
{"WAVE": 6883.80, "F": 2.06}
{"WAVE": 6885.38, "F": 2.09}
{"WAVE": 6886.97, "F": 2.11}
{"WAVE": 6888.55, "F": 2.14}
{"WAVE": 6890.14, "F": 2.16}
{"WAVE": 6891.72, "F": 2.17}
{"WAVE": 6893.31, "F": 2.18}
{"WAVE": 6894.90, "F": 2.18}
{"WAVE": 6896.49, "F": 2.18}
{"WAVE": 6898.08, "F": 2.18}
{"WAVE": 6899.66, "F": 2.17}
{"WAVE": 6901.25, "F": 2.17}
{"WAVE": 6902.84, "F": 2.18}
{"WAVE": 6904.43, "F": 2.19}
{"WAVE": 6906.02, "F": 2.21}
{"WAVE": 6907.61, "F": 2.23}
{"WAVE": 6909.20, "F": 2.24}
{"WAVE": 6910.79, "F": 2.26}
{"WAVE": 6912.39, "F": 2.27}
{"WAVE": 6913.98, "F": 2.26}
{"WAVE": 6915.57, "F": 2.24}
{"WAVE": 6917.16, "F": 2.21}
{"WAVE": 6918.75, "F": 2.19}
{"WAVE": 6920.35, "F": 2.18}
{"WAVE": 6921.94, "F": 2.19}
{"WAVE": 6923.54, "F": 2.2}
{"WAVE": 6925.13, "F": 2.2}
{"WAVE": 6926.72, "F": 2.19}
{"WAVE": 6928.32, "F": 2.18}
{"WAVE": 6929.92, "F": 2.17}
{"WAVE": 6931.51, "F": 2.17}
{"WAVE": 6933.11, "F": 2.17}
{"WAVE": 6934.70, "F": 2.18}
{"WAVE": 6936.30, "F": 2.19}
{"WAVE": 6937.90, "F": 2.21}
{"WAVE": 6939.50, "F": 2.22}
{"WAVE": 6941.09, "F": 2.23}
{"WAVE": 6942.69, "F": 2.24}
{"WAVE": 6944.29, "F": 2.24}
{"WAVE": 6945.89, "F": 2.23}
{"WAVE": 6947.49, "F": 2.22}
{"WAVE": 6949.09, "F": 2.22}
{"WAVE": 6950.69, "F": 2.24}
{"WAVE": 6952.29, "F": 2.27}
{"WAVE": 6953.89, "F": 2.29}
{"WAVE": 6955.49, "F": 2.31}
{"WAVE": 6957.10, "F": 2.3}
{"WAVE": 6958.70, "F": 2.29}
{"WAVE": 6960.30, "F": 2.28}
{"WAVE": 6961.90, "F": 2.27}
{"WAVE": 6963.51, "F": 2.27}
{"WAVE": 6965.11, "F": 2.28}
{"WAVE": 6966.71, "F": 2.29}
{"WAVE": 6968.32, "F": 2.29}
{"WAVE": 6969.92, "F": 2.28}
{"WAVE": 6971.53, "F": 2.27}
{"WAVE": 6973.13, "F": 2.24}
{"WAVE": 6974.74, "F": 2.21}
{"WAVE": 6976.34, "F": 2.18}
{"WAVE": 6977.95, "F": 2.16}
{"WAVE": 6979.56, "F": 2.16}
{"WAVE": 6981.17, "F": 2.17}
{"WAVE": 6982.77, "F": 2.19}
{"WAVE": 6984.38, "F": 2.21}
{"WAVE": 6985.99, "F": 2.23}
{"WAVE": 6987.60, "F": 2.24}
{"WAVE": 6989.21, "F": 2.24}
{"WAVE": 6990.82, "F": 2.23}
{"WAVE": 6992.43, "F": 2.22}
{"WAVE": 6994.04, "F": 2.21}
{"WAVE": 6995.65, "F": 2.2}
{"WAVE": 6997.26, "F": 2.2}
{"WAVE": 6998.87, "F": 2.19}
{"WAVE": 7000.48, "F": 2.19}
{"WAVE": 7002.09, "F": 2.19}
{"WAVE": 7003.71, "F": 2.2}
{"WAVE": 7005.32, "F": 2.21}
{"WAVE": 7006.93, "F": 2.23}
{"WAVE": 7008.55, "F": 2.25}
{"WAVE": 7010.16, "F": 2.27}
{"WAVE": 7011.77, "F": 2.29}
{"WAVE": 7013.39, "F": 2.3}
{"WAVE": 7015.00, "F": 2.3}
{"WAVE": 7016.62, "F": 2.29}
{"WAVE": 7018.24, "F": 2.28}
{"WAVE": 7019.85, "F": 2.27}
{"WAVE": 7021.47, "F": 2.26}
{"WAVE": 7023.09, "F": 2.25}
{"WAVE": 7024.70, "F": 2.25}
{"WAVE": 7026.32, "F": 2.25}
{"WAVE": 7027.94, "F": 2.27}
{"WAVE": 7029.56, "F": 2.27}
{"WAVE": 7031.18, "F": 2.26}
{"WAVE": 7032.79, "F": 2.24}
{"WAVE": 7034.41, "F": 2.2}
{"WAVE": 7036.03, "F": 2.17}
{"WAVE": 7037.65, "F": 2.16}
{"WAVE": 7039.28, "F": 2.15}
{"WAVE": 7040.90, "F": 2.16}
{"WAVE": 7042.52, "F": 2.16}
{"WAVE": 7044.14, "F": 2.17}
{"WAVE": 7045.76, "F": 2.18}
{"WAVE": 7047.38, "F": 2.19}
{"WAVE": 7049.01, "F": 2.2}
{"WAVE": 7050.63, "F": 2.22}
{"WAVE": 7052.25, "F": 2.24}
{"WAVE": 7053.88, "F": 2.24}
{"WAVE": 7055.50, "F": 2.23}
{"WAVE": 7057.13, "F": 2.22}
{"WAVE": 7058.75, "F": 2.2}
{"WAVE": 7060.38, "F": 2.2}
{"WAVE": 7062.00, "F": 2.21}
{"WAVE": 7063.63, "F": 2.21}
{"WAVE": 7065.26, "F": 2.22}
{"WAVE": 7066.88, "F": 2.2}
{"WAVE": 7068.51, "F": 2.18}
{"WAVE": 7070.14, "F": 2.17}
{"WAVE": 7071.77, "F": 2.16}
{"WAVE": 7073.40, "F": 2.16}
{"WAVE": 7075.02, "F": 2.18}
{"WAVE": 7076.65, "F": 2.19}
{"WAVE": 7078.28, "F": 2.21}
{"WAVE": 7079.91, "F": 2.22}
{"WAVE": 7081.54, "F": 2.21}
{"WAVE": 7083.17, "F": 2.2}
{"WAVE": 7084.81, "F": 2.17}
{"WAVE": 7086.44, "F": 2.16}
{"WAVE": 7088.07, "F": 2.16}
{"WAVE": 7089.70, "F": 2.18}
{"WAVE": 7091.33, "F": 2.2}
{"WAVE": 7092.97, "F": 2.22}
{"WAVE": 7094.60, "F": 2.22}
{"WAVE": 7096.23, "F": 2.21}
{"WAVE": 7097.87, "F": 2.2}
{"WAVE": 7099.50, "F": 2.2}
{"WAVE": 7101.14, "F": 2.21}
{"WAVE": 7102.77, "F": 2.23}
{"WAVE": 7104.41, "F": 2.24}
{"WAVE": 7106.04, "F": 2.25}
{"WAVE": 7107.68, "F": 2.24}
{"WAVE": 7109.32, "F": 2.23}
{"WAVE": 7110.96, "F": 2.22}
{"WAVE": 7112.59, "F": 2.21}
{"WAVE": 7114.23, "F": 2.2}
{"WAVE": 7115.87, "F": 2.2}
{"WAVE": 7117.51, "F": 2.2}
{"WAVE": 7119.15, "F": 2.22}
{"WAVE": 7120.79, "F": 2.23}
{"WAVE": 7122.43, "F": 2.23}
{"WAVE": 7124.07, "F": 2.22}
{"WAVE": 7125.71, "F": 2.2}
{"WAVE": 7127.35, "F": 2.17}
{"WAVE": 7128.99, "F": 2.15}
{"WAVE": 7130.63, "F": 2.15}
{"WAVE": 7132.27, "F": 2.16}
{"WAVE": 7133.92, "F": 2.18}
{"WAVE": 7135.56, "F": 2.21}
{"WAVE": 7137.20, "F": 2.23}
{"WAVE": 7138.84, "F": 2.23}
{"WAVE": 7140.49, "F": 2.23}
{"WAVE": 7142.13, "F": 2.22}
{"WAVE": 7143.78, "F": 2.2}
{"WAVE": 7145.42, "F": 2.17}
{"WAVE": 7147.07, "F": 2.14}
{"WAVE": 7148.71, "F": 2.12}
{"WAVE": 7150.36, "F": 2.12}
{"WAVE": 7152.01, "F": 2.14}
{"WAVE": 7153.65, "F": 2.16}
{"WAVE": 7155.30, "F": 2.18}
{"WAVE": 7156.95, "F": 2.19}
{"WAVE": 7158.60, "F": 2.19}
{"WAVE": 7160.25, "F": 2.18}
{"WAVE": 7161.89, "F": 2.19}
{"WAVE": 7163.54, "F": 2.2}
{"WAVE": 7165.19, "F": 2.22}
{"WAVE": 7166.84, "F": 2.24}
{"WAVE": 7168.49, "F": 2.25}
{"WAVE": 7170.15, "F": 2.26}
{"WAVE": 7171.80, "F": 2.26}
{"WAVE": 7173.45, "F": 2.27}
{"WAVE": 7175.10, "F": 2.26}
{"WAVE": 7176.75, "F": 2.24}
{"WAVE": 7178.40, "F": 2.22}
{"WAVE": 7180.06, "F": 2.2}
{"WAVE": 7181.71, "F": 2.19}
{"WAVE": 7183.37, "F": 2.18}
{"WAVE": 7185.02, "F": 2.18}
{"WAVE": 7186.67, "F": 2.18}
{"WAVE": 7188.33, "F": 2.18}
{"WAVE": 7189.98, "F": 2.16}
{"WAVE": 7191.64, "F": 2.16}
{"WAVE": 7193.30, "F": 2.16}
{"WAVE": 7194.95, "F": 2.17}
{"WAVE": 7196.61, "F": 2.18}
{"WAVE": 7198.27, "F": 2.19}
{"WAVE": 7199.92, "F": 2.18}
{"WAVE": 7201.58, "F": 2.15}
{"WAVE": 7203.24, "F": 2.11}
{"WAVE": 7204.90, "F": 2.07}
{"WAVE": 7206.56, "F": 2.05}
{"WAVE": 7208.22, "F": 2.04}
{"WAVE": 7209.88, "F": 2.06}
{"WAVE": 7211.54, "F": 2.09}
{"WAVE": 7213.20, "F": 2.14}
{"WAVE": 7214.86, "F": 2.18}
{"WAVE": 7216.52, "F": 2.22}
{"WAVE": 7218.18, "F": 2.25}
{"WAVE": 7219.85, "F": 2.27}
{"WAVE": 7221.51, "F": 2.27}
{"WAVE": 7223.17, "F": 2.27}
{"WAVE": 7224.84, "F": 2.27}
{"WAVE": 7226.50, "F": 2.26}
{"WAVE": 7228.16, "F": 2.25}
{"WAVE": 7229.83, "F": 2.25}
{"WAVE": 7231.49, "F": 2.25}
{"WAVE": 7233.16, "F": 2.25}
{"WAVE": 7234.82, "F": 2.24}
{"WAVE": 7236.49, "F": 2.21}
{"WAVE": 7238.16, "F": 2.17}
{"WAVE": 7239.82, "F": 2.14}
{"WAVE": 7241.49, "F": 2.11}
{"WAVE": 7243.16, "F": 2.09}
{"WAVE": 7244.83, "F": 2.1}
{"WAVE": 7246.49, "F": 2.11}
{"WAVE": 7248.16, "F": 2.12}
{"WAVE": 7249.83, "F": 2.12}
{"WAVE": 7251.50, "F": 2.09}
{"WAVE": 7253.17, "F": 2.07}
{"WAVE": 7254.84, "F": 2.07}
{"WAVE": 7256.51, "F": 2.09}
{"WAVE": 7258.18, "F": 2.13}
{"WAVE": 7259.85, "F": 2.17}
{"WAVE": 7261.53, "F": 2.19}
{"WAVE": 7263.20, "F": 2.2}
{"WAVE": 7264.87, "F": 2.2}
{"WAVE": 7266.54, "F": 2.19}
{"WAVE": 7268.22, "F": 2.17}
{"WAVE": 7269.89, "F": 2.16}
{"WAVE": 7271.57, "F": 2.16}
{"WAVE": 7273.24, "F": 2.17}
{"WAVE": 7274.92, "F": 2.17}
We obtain 1.0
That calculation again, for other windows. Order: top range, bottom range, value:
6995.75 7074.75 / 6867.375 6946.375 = 1.06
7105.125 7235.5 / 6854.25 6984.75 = 1.07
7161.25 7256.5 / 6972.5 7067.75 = 1.04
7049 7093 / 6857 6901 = 1.09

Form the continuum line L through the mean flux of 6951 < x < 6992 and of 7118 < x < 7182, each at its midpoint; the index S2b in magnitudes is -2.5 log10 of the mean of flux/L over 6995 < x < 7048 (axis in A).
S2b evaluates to 0.003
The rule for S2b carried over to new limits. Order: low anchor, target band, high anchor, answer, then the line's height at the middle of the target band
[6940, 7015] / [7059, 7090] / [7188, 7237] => 0.01 mag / 2.22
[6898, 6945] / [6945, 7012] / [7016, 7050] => -0.01 mag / 2.21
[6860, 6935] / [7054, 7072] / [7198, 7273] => -0.02 mag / 2.16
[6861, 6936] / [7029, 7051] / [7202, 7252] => -0.01 mag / 2.17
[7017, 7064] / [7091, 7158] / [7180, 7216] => -0.01 mag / 2.18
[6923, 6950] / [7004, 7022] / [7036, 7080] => -0.03 mag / 2.2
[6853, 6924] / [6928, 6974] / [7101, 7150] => -0.03 mag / 2.17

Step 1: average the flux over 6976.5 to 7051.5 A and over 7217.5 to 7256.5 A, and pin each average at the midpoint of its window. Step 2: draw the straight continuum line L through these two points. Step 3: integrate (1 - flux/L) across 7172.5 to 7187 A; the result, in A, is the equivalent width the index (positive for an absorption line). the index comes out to -0.2 A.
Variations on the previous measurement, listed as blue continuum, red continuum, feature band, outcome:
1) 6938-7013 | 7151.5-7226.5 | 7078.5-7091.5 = 0.1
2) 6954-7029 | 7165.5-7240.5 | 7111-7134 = 0.2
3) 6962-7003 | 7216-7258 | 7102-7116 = -0.2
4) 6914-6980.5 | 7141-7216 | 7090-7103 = -0.1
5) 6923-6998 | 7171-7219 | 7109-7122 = -0.1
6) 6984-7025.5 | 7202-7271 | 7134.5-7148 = -0.1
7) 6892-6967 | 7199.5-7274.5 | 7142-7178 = -0.4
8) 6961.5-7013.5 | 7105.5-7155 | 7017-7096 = 0.1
